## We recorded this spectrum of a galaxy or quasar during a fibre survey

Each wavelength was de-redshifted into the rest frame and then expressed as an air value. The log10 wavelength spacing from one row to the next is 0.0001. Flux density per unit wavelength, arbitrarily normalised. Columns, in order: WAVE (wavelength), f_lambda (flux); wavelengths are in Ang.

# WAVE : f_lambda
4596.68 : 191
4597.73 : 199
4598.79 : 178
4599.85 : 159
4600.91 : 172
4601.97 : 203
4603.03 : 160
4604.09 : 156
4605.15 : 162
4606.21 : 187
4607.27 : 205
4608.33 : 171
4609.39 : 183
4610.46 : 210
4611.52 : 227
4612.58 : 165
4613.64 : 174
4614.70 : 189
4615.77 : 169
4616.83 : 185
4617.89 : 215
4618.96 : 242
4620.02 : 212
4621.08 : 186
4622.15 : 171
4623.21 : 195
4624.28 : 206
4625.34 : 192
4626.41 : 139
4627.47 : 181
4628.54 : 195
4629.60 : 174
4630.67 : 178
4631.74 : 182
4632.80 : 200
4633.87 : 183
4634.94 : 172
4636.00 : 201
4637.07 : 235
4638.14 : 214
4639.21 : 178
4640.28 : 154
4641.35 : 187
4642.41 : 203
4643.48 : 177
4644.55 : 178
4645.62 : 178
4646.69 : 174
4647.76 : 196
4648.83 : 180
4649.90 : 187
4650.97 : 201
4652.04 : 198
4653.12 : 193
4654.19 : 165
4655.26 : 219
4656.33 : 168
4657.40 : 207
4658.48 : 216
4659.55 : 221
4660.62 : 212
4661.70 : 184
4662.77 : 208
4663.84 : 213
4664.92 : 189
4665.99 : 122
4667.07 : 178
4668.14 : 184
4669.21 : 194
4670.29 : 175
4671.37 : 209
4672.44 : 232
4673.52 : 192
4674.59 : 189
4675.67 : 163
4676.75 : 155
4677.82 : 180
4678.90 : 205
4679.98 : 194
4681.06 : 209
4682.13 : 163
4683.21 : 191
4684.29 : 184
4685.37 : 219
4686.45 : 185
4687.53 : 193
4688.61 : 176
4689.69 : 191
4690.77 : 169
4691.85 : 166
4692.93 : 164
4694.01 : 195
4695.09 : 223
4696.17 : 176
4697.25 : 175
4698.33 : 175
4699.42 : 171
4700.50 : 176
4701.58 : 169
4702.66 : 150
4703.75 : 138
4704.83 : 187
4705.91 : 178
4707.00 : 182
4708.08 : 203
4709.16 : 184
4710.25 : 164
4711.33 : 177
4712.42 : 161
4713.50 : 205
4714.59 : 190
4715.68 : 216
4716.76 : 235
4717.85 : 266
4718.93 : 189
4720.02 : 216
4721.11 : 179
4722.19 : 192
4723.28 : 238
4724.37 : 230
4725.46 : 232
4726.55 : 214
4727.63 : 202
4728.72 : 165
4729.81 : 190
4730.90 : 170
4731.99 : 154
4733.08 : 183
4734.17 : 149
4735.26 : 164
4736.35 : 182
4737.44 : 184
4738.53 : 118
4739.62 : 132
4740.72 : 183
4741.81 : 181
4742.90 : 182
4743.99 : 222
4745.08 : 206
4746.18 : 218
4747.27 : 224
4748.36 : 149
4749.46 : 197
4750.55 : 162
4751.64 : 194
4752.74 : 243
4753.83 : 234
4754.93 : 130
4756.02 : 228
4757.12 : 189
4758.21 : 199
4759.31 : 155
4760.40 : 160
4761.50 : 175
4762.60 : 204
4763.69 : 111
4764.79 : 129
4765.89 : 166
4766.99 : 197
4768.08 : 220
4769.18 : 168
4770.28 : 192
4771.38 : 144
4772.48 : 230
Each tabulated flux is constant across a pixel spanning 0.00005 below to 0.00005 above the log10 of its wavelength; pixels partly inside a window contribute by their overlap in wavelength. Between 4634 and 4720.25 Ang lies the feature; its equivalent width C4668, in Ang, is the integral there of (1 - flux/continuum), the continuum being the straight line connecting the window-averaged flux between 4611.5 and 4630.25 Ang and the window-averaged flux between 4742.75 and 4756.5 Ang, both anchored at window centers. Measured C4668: 2.2 Ang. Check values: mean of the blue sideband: 189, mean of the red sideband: 200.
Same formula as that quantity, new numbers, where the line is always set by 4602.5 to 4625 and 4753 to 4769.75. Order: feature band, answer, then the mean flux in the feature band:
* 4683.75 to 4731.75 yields -1.92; 190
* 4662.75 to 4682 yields -0.24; 187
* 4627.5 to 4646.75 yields 0.05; 187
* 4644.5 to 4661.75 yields -0.66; 193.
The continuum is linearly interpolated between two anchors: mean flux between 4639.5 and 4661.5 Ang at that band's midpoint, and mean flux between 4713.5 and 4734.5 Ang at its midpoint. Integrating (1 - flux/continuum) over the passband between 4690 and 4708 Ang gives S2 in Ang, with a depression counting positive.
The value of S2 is 2.0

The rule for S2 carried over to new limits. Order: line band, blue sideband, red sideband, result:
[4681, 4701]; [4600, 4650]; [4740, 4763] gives 0.6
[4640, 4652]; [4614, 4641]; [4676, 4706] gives 0.2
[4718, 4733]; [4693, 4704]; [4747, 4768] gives -1.8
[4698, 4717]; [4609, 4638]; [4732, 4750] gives 0.2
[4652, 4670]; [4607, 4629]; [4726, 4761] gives -0.4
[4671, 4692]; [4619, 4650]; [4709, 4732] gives 0.6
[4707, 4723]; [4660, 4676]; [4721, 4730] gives 0.4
